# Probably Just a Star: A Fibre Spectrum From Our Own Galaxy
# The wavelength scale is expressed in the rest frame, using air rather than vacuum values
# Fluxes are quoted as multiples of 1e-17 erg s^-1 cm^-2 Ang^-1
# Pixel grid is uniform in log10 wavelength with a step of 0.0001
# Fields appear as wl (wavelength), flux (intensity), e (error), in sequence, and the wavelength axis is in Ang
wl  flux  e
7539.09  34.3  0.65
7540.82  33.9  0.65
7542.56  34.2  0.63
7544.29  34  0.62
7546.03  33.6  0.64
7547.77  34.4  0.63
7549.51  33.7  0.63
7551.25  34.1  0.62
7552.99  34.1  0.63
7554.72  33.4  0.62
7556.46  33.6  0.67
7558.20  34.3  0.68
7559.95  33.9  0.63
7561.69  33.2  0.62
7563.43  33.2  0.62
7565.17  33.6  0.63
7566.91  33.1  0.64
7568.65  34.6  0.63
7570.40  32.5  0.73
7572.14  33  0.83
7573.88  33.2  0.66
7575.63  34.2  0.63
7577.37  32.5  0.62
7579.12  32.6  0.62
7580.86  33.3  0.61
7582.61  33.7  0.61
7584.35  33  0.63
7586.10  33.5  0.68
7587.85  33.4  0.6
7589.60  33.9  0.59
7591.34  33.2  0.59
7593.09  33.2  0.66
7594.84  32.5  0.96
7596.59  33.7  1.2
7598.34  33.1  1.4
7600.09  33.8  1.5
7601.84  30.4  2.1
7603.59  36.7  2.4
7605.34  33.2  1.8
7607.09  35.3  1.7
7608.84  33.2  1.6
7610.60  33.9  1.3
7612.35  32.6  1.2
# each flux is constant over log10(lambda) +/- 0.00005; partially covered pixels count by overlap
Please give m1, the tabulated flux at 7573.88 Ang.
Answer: 33.2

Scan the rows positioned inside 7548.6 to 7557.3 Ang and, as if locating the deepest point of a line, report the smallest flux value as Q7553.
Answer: 33.4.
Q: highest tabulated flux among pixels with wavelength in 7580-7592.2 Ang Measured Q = 33.9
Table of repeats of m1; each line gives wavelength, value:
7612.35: 32.6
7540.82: 33.9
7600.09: 33.8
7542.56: 34.2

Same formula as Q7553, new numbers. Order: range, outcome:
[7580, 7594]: 33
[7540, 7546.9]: 33.6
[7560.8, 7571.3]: 32.5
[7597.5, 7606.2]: 30.4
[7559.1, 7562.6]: 33.2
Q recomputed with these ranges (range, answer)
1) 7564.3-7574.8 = 34.6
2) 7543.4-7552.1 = 34.4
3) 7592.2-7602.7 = 33.8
